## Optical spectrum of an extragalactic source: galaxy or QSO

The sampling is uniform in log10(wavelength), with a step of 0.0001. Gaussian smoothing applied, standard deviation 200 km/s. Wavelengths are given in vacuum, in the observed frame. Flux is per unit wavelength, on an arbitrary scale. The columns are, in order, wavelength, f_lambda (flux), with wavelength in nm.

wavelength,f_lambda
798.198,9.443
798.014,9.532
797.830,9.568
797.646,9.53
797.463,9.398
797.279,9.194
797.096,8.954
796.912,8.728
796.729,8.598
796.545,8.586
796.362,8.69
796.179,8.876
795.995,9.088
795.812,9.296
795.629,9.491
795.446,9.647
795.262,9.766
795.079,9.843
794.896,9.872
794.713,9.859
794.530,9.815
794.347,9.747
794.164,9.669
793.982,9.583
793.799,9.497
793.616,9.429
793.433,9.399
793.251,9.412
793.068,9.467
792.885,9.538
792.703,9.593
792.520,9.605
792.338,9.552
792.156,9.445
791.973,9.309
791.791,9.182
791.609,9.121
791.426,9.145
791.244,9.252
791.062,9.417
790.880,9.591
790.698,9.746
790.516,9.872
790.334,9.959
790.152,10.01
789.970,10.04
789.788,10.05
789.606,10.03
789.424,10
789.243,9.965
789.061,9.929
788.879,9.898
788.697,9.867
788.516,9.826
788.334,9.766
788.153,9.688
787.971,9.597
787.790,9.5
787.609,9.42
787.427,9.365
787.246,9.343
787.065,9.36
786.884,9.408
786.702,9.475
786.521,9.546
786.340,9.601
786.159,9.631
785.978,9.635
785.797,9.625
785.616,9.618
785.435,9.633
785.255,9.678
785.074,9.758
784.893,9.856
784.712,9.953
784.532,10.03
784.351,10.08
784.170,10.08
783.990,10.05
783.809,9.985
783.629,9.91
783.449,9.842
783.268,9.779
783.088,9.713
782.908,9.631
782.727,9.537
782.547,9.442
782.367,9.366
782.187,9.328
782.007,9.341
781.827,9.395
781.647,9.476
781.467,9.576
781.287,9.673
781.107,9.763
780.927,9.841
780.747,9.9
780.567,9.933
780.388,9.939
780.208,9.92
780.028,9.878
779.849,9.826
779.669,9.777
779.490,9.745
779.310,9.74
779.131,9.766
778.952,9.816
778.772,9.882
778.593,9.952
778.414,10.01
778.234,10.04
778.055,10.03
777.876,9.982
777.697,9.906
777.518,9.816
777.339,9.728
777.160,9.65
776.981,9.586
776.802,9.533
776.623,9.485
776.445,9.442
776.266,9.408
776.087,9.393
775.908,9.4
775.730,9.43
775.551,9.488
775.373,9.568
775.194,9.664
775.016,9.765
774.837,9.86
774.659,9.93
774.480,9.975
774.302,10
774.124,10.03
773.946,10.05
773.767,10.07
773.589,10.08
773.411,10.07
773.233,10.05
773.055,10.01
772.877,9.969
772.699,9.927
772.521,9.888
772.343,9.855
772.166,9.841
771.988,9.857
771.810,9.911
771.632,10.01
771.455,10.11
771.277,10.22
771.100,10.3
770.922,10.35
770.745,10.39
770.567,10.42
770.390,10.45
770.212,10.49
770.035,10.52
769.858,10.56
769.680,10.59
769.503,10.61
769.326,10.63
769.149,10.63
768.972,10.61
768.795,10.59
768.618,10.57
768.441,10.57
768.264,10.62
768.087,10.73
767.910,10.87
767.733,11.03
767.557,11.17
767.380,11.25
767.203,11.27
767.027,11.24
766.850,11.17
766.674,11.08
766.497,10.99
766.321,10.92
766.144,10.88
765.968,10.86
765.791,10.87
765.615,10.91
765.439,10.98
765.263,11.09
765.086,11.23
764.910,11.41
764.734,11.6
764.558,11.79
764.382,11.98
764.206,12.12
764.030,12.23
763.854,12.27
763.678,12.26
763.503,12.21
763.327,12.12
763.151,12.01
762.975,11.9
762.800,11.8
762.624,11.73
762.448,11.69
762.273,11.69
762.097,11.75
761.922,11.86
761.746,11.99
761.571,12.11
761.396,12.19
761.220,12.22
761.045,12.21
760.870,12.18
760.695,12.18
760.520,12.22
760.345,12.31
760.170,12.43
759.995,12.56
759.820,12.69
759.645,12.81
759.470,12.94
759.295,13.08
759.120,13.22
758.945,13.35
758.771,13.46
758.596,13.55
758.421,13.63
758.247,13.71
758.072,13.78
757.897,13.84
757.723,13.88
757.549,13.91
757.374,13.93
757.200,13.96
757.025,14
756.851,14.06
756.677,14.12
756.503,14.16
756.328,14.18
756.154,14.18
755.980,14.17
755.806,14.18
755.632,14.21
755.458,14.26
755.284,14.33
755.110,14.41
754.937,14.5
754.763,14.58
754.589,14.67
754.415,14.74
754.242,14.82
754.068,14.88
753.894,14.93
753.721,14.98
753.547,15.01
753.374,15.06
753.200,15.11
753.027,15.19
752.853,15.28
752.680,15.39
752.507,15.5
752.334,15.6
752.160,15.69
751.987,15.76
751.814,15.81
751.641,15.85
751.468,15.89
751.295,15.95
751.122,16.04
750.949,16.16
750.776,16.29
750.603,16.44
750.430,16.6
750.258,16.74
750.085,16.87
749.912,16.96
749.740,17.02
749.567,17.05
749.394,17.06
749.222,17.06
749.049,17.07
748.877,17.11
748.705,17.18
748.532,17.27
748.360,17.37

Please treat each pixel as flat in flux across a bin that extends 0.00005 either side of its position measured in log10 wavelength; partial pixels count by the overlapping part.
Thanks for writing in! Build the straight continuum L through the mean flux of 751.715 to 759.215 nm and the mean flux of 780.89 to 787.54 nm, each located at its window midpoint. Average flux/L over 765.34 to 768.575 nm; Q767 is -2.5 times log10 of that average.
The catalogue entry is 0.15 mag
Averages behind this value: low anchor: 14.5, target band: 11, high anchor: 9.65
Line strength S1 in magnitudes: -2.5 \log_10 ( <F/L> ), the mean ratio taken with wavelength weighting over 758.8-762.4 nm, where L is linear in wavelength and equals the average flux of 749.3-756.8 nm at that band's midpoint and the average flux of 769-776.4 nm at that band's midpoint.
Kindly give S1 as 0.08 mag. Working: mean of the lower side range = 15.4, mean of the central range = 12.4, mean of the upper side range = 10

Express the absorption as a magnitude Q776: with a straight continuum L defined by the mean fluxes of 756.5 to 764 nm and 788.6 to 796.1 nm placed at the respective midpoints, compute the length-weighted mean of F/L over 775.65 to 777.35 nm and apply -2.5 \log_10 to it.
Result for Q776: 0.177 mag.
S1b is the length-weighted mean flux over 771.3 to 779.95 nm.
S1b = 9.82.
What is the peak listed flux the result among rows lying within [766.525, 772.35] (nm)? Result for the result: 11.27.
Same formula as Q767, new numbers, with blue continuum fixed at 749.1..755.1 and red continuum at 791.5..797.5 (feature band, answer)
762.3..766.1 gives 0.193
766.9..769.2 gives 0.223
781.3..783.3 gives 0.178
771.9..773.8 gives 0.256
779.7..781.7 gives 0.169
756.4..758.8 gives 0.079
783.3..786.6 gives 0.105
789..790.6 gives 0.010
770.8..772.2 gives 0.260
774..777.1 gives 0.256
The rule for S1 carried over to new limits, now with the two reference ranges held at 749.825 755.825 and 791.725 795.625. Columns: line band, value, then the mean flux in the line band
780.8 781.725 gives 0.17 mag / 9.67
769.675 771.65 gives 0.23 mag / 10.4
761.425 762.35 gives 0.18 mag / 11.9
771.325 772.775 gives 0.26 mag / 9.93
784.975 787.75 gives 0.12 mag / 9.54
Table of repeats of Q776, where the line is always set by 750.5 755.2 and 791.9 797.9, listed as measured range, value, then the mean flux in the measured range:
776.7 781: 0.18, 9.84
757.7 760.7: 0.11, 13.1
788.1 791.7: 0.04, 9.76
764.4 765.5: 0.20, 11.4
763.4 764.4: 0.13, 12.2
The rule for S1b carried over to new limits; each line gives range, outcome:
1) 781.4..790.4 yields 9.71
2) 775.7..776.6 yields 9.43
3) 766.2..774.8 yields 10.4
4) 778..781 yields 9.88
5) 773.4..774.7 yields 10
